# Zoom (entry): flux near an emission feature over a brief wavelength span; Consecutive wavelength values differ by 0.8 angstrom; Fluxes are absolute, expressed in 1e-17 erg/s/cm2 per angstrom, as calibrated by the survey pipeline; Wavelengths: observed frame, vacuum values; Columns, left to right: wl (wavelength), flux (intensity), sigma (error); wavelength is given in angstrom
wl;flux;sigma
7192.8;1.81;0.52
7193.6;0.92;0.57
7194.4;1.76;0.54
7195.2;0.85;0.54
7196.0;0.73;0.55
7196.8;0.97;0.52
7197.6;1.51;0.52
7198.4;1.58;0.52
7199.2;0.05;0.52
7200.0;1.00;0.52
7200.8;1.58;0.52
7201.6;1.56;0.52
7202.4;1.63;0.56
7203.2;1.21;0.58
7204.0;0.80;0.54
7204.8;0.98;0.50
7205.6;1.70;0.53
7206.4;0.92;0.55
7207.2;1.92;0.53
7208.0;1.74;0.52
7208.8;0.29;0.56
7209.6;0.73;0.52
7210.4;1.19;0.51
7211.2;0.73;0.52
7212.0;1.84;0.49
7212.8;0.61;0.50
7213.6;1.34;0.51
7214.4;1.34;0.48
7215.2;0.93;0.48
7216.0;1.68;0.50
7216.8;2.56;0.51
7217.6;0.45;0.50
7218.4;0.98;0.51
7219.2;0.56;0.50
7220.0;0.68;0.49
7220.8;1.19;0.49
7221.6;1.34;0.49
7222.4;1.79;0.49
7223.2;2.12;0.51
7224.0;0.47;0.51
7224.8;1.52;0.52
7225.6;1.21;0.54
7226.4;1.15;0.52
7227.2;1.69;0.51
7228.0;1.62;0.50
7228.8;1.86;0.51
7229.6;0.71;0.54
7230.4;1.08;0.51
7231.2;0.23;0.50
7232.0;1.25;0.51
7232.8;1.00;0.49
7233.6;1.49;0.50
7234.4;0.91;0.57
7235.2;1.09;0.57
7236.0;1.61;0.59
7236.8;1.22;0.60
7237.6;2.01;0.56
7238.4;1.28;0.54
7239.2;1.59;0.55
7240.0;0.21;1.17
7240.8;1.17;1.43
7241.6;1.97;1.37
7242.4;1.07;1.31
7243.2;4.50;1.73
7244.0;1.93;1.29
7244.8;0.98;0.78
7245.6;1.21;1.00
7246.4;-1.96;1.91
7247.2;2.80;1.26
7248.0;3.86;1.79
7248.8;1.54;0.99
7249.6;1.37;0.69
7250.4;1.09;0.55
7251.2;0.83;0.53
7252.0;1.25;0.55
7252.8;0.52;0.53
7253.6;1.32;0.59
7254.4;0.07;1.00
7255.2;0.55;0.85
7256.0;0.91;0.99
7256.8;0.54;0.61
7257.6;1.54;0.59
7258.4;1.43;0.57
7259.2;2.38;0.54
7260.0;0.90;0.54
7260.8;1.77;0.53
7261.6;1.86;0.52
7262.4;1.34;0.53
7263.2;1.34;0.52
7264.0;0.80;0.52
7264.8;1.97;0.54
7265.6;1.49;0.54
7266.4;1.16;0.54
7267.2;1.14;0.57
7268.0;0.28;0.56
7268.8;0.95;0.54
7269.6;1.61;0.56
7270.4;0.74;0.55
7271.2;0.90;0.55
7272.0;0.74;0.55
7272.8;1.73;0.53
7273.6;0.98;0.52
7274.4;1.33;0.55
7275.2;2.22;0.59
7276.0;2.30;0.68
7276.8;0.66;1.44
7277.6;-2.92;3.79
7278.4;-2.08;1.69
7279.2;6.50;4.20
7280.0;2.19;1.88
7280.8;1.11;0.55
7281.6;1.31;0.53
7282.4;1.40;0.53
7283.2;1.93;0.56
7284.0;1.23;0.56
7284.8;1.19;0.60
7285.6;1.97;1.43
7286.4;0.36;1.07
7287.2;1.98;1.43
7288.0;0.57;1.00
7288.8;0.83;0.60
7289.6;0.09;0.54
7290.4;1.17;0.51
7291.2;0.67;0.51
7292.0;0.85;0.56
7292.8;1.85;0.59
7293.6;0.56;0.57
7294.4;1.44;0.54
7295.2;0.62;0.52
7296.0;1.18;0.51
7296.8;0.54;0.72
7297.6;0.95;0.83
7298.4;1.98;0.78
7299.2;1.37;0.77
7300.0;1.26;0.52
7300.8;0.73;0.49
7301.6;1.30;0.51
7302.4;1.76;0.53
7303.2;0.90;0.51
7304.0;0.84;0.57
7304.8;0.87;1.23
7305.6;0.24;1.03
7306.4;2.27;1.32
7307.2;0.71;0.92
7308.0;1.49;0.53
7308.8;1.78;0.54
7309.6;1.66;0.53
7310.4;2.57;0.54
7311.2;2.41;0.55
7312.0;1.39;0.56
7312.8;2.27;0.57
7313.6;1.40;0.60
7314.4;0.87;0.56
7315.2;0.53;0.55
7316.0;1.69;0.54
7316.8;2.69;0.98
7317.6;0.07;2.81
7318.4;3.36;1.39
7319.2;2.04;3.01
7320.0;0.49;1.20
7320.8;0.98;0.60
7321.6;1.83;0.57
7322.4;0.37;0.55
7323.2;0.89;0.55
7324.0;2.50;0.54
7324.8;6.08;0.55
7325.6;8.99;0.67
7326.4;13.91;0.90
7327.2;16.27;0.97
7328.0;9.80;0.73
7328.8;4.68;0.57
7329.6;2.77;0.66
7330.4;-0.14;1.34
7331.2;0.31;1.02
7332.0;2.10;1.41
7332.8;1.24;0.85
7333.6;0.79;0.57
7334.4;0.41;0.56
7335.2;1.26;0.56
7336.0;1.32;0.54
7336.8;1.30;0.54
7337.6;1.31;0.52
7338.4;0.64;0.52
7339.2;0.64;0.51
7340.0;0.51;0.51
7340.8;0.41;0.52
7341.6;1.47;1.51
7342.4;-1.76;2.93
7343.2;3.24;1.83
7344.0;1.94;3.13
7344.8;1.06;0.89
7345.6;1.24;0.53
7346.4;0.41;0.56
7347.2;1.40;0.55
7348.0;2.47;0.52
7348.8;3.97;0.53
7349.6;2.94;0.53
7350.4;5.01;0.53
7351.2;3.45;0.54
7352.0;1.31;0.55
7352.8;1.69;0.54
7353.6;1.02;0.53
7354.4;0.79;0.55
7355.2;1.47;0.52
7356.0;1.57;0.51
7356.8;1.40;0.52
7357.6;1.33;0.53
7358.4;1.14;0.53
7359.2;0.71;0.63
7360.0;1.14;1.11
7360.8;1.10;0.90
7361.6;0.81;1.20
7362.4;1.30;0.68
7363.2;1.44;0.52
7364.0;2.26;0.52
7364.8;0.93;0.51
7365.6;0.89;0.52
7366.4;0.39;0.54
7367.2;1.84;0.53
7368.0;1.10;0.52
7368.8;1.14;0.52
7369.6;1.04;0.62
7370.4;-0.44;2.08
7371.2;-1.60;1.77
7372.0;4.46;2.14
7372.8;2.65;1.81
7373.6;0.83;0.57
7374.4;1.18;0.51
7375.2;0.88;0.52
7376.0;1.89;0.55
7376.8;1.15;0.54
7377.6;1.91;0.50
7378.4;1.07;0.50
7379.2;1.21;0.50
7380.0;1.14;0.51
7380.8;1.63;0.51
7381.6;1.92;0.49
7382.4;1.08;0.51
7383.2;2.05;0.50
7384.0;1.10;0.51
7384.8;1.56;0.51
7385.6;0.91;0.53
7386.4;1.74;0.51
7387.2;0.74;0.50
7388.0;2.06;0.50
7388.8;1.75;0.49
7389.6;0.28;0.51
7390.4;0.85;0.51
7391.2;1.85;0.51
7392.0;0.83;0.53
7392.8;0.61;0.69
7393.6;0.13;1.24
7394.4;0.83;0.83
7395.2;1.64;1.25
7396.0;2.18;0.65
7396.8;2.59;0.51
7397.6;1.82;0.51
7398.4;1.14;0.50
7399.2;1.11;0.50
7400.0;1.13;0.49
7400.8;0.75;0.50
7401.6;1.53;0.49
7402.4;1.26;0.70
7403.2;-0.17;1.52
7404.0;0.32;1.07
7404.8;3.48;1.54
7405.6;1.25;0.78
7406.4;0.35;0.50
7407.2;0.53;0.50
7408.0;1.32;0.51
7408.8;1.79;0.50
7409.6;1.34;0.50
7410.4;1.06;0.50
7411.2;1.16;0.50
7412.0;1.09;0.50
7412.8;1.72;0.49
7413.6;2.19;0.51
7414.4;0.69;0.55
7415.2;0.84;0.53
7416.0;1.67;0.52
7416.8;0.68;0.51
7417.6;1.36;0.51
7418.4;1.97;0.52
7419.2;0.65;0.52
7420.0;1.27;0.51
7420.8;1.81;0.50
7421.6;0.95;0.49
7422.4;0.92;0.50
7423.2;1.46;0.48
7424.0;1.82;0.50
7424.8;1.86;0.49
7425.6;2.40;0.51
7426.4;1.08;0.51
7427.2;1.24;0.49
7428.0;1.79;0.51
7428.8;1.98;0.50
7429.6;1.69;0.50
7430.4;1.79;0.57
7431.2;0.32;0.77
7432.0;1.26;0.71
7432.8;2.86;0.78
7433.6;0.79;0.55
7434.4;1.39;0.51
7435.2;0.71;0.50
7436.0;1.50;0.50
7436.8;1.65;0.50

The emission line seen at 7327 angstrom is H-alpha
